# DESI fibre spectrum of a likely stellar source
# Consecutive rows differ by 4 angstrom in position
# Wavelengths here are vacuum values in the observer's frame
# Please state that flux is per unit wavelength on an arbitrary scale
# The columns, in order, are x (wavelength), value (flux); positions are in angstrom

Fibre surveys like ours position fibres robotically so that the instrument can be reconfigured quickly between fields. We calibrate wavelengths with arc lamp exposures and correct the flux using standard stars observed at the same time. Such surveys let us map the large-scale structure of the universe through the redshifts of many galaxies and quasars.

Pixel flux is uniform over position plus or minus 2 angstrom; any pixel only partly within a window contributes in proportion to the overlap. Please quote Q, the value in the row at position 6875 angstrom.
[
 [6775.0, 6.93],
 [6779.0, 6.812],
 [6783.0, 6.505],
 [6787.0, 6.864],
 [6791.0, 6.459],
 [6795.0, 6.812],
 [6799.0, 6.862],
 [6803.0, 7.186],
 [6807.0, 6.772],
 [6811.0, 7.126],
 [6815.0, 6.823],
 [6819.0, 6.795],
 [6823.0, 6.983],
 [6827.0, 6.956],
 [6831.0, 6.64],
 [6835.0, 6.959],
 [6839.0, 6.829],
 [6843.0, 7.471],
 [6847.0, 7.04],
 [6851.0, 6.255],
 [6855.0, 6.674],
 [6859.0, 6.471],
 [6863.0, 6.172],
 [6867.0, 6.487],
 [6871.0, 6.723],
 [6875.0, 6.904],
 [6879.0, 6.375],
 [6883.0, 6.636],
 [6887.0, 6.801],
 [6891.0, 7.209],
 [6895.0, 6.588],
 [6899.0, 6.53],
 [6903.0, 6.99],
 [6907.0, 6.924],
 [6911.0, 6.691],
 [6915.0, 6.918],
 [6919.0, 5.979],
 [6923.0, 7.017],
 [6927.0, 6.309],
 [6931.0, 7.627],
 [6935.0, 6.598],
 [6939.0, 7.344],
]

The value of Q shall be 6.904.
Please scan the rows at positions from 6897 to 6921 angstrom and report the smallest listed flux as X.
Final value 5.979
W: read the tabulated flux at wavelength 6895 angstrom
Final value 6.588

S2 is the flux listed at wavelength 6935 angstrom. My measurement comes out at 6.598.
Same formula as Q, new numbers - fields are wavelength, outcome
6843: 7.471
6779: 6.812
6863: 6.172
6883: 6.636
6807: 6.772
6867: 6.487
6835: 6.959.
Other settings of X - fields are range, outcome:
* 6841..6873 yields 6.172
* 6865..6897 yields 6.375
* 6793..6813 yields 6.772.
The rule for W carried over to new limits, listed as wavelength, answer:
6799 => 6.862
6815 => 6.823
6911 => 6.691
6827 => 6.956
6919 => 5.979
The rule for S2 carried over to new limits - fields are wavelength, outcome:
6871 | 6.723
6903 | 6.99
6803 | 7.186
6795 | 6.812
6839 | 6.829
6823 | 6.983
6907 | 6.924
